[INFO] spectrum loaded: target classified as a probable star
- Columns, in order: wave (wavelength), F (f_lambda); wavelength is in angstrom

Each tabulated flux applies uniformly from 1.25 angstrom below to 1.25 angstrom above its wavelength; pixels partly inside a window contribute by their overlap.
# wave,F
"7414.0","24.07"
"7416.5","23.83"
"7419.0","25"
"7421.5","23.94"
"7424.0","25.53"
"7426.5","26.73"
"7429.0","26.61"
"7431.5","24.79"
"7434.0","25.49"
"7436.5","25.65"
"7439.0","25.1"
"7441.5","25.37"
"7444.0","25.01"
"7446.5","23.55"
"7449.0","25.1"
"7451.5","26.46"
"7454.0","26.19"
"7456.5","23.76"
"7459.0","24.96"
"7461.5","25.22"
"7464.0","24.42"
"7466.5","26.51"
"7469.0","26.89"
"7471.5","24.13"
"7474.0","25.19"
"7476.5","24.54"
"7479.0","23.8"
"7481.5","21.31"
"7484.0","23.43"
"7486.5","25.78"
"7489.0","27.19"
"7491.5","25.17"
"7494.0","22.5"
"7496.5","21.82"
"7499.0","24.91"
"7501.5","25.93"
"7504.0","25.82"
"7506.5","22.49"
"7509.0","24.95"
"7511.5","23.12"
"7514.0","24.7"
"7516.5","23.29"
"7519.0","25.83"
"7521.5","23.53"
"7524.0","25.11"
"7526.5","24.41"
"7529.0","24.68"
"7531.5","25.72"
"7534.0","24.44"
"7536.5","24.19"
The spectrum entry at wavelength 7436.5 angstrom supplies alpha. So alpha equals 25.65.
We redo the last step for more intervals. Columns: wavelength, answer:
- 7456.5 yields 23.76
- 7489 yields 27.19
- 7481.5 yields 21.31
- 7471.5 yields 24.13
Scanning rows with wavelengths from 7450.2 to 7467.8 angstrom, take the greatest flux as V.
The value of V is 26.51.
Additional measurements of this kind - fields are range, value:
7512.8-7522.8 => 25.83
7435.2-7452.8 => 26.46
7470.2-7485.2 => 25.19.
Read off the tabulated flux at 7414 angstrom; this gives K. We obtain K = 24.07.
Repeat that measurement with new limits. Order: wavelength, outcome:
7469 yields 26.89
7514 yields 24.7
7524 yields 25.11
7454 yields 26.19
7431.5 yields 24.79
